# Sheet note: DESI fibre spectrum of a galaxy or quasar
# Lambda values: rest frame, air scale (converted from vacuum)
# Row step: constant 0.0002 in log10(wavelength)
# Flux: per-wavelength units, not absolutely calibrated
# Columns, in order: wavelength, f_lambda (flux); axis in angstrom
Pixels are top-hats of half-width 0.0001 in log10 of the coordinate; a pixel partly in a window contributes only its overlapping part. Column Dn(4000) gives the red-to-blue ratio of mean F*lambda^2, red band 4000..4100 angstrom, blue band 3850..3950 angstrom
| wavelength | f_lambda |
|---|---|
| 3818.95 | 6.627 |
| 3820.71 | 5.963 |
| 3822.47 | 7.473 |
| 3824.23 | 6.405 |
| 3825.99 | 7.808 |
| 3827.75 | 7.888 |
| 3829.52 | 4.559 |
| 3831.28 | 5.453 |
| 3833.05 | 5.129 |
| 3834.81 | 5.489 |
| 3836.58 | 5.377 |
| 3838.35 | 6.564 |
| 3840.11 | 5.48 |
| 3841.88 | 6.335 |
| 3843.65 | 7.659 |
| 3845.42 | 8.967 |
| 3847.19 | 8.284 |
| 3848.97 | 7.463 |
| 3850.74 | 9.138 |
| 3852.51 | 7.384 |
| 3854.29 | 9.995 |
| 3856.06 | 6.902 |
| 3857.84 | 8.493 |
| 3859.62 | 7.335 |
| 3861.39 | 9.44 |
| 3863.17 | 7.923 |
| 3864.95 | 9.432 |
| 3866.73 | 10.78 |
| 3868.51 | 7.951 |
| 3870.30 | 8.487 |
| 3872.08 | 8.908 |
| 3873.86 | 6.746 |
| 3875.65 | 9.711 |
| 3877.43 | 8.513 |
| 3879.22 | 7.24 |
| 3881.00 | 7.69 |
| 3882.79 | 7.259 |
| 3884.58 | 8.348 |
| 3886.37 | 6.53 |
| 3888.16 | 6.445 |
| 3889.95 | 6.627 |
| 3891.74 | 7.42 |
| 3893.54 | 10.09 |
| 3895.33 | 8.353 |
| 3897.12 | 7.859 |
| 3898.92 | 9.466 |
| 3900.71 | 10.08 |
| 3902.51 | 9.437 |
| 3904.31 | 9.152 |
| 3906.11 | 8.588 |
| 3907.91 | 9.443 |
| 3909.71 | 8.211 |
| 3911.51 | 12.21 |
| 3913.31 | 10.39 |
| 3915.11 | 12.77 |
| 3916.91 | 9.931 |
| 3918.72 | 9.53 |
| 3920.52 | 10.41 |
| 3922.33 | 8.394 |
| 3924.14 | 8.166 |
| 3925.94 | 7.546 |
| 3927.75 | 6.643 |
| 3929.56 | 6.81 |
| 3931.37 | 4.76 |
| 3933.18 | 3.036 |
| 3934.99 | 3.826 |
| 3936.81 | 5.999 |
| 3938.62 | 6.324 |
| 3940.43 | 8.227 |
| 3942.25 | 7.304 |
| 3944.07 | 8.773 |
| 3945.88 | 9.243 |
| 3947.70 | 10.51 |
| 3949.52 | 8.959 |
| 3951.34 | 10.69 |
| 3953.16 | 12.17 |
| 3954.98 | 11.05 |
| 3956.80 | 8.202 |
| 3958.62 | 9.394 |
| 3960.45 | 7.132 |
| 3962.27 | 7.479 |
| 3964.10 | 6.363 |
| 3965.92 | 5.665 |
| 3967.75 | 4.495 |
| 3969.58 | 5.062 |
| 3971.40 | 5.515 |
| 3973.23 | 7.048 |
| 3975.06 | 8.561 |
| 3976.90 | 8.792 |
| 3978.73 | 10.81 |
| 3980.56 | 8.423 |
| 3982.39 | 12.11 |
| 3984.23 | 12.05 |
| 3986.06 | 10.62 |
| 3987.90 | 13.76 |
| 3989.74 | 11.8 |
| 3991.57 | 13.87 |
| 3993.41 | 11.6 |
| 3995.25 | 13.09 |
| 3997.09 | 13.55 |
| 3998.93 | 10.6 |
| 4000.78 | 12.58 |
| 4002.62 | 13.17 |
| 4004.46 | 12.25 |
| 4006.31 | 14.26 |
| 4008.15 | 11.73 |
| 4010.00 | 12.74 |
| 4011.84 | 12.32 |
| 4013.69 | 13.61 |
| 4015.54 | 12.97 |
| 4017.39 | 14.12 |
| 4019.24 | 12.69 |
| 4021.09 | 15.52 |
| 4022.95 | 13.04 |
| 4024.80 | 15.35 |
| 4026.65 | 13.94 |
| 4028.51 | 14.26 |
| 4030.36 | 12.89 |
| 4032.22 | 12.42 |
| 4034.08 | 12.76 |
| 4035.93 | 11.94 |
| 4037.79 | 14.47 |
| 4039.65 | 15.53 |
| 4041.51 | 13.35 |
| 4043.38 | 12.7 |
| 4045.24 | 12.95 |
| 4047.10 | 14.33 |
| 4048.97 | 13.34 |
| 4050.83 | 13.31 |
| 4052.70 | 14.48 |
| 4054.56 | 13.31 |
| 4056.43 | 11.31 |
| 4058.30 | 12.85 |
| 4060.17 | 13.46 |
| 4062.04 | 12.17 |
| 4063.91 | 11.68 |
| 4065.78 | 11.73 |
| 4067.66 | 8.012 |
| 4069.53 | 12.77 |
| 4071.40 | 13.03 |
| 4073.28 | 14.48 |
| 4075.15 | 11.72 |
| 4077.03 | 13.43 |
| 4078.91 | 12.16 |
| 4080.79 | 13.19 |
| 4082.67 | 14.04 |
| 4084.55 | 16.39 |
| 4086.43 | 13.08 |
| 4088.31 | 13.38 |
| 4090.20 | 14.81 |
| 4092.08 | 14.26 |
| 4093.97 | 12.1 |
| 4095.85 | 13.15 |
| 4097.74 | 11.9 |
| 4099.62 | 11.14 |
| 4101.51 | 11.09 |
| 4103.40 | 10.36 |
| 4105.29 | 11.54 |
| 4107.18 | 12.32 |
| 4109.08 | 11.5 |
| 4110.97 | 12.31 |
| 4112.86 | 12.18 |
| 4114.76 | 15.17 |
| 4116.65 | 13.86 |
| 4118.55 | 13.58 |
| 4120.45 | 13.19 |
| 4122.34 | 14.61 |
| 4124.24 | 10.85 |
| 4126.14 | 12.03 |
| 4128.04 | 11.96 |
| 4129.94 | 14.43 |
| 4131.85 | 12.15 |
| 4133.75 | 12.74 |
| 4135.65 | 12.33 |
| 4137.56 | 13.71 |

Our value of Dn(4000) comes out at 1.7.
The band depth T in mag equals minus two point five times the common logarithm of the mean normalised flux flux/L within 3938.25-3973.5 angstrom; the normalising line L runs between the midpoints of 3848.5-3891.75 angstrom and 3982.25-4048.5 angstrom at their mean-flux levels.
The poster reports 0.34 mag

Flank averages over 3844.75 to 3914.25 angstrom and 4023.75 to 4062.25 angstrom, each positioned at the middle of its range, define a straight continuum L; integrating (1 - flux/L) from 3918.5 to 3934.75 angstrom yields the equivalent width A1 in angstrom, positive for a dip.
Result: 4.7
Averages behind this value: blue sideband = 8.53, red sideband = 13.4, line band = 7.02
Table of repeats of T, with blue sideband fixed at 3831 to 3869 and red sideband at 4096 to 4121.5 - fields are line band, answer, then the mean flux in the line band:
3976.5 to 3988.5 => -0.094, 11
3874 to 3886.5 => 0.035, 7.91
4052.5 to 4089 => -0.101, 12.8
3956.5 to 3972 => 0.426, 6.55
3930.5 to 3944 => 0.499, 5.83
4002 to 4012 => -0.213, 12.8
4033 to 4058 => -0.191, 13.3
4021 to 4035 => -0.248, 13.7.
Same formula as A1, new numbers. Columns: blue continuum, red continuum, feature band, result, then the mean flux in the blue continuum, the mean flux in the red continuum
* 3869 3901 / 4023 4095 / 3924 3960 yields 7.07 angstrom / 8.06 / 13.2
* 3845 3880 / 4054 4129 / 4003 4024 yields -3.73 angstrom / 8.45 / 12.6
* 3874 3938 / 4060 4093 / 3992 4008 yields -2.68 angstrom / 8.17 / 13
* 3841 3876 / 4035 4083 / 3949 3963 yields 1.50 angstrom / 8.35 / 12.9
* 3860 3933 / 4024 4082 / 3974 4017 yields -2.26 angstrom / 8.53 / 13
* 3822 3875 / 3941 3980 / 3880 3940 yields -1.51 angstrom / 7.52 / 8.25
